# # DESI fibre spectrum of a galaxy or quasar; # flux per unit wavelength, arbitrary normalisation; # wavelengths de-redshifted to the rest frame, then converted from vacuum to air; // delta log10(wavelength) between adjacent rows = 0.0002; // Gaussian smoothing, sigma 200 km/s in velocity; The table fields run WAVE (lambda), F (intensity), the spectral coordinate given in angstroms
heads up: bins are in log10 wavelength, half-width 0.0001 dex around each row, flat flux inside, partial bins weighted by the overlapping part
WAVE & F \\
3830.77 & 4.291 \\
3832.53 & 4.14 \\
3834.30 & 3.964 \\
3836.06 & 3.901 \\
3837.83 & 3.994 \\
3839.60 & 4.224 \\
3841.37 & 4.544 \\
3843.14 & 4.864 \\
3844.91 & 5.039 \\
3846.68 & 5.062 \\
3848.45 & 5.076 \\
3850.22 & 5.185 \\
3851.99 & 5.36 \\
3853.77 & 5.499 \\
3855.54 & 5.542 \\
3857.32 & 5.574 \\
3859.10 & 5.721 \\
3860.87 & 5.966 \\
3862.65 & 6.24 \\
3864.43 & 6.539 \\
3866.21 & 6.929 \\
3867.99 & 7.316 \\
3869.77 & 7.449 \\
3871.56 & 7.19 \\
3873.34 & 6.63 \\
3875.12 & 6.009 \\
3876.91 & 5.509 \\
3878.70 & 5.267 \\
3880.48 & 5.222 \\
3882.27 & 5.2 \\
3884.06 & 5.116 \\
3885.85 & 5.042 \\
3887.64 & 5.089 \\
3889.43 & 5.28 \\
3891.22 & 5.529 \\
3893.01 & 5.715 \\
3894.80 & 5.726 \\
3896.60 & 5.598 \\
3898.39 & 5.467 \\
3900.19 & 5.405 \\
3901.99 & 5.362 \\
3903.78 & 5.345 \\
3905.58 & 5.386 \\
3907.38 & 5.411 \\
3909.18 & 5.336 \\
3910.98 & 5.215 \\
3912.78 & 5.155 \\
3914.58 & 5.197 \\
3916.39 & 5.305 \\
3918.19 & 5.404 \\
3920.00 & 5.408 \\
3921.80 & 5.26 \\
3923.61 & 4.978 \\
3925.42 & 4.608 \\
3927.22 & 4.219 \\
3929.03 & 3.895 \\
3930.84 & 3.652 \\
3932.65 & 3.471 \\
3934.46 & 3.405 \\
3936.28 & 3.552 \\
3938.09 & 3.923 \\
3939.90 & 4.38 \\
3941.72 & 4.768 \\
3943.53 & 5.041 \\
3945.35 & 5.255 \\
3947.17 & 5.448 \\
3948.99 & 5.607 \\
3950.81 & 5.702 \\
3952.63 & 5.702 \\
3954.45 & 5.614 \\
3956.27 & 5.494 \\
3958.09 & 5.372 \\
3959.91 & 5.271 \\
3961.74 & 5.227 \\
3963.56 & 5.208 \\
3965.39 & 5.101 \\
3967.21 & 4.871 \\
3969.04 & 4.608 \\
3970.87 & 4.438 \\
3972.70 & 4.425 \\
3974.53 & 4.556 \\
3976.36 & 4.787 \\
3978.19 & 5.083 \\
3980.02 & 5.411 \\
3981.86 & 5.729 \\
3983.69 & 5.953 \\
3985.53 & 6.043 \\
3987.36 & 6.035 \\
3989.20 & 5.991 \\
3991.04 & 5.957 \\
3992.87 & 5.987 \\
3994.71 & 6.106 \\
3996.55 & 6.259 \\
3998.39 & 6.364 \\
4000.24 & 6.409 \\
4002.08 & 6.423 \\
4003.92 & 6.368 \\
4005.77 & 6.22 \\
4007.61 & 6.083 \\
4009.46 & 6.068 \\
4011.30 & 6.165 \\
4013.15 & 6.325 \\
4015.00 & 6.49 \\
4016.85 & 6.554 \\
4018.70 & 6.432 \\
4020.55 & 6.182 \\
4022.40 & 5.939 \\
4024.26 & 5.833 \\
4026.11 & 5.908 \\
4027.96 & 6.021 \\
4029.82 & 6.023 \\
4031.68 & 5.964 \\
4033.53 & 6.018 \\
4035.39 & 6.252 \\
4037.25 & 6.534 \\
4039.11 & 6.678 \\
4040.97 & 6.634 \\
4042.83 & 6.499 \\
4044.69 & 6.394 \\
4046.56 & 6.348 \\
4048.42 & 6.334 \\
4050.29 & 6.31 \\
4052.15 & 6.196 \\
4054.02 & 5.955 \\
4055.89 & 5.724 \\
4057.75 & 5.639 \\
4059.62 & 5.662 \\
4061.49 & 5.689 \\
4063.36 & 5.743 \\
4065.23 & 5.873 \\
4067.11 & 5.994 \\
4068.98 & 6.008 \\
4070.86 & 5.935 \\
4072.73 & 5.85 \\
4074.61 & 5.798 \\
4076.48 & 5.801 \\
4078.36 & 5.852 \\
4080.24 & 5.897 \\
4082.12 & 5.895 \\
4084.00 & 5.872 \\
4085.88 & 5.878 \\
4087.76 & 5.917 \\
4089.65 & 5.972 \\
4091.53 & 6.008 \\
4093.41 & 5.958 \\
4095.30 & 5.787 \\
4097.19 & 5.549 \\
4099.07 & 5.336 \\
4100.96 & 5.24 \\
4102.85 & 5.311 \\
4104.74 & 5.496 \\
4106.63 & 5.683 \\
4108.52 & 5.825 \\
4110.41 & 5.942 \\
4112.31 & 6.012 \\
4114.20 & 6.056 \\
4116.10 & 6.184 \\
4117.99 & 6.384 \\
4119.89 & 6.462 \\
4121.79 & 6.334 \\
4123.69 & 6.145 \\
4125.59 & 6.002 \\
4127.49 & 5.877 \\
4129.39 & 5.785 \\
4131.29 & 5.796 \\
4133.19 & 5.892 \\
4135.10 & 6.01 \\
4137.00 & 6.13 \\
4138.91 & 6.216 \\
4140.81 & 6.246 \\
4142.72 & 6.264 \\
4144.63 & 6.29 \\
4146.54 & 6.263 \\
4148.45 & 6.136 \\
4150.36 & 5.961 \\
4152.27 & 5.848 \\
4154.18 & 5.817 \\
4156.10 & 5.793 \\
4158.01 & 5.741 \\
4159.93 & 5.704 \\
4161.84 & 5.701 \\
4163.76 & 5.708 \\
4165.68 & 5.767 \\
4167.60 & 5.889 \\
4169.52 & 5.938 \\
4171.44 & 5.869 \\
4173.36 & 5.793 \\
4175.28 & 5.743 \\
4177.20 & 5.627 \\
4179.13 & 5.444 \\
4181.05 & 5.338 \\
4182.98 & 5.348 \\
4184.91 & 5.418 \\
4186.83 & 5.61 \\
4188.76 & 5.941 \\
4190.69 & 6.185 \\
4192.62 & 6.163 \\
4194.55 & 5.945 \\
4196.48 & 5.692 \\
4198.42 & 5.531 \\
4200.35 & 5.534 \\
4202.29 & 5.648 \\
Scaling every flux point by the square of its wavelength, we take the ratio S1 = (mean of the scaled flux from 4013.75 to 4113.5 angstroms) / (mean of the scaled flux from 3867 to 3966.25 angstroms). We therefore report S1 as 1.2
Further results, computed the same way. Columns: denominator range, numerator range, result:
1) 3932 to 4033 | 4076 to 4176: 1.14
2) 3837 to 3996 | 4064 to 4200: 1.23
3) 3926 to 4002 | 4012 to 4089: 1.23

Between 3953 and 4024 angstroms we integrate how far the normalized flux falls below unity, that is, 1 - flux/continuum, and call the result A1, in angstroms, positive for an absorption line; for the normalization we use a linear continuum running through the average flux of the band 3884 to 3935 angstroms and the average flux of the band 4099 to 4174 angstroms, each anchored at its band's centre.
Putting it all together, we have -4.9 angstroms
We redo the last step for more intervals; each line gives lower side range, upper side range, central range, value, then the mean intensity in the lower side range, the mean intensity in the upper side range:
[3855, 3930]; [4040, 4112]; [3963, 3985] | 2.6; 5.56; 5.89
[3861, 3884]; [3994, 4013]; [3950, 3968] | 2.6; 6.24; 6.25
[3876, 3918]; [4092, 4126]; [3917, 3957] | 5.0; 5.34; 5.87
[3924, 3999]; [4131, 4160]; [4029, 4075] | -4.5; 5.08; 6.02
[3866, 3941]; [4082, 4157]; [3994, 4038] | -4.8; 5.23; 5.94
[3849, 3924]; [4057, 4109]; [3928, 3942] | 4.5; 5.65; 5.77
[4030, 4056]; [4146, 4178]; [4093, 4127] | 0.9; 6.28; 5.84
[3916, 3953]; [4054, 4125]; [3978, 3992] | -2.0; 4.69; 5.86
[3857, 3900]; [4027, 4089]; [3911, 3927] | 2.1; 5.88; 6.03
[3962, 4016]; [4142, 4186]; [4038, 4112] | -2.1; 5.7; 5.8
